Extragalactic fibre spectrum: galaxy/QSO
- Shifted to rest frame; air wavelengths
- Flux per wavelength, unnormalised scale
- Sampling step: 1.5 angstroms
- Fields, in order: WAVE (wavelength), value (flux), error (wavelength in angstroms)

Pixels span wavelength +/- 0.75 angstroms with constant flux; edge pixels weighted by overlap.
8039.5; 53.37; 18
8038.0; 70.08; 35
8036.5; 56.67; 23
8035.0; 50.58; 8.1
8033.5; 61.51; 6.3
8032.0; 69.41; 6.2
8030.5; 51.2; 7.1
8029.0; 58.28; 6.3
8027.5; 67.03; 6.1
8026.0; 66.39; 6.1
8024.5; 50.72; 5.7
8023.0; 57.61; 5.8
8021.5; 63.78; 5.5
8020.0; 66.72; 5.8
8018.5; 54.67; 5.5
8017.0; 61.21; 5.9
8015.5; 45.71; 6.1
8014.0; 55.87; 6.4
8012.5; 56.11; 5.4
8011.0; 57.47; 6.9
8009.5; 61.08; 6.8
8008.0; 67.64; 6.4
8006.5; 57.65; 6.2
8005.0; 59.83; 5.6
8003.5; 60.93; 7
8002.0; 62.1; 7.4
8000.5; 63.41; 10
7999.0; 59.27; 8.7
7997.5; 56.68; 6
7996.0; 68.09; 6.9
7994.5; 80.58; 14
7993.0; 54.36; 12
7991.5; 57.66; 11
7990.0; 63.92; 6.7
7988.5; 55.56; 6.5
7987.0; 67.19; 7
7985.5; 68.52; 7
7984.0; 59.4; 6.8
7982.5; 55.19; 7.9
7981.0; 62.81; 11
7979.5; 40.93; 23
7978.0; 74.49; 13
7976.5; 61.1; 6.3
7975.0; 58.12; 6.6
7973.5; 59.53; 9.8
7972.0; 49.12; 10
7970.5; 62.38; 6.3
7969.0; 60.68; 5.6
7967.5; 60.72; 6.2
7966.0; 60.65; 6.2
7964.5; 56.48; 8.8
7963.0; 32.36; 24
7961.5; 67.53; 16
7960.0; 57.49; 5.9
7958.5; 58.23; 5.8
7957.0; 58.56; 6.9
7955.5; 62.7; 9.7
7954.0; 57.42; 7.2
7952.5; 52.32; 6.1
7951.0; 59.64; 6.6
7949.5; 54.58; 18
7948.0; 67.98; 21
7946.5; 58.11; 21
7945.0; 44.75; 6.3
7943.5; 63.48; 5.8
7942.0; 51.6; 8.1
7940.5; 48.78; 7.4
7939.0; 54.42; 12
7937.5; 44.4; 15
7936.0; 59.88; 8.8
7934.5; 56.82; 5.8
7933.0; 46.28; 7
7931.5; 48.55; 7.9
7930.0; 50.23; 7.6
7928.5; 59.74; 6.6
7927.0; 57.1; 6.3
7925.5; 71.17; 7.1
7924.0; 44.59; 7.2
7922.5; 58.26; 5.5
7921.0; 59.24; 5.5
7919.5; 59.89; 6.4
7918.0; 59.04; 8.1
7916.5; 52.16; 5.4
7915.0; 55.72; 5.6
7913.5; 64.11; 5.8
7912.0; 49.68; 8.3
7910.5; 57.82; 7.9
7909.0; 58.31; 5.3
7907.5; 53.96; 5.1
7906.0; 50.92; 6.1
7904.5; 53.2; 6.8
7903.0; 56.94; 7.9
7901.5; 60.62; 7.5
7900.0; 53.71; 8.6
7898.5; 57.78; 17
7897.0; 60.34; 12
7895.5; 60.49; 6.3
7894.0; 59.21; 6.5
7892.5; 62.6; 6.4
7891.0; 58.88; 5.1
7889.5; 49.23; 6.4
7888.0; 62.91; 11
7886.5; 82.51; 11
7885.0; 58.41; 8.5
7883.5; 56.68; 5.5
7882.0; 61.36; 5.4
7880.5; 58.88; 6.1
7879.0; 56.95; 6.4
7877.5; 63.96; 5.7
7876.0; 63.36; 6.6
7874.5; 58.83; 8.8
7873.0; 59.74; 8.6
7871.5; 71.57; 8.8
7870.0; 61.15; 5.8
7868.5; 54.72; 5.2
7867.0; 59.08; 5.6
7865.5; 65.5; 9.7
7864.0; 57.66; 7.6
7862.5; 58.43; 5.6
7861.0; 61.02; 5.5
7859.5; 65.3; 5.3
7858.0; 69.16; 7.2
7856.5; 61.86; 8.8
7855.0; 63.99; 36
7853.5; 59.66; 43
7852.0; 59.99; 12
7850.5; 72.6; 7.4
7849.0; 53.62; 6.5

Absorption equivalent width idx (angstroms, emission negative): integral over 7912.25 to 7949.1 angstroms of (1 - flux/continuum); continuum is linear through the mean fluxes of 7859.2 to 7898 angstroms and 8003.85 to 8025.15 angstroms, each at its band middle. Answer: 2.72 angstroms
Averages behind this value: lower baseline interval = 61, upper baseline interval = 58.4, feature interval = 55.6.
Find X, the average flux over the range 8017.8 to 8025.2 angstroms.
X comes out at 58.8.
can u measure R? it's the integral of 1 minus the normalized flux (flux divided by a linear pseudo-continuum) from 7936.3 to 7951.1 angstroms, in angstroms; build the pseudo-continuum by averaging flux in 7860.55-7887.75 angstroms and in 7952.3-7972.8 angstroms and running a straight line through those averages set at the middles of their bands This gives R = 0.8 angstroms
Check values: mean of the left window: 61.7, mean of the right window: 57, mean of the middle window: 54.7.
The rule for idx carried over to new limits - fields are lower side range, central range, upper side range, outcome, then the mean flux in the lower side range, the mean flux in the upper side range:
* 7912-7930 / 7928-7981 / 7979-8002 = 2.90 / 57.6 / 61.2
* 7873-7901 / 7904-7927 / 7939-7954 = 0.60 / 60.3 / 55.7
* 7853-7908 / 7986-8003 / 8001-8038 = -0.88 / 60.3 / 59.4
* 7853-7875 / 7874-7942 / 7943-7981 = 3.17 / 61.9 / 57.6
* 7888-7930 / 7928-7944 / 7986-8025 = 1.44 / 57.2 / 60.3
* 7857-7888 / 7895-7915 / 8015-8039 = 1.62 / 62.2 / 59.6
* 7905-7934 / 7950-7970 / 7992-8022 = 0.21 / 55.6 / 60.6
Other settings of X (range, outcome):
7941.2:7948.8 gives 57.1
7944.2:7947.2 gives 51.5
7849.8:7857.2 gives 63.6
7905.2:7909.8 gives 54.4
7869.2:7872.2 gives 66.1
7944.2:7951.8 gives 57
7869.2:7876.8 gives 62.9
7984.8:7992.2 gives 62.6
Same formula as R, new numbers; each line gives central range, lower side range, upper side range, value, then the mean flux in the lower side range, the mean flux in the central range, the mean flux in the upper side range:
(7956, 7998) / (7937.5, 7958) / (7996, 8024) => -1.4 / 56.1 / 59.6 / 59.5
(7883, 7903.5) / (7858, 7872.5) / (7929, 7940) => -0.8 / 62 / 60.1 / 51.6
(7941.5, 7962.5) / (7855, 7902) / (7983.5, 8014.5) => 1.2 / 61.1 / 57.9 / 61.7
